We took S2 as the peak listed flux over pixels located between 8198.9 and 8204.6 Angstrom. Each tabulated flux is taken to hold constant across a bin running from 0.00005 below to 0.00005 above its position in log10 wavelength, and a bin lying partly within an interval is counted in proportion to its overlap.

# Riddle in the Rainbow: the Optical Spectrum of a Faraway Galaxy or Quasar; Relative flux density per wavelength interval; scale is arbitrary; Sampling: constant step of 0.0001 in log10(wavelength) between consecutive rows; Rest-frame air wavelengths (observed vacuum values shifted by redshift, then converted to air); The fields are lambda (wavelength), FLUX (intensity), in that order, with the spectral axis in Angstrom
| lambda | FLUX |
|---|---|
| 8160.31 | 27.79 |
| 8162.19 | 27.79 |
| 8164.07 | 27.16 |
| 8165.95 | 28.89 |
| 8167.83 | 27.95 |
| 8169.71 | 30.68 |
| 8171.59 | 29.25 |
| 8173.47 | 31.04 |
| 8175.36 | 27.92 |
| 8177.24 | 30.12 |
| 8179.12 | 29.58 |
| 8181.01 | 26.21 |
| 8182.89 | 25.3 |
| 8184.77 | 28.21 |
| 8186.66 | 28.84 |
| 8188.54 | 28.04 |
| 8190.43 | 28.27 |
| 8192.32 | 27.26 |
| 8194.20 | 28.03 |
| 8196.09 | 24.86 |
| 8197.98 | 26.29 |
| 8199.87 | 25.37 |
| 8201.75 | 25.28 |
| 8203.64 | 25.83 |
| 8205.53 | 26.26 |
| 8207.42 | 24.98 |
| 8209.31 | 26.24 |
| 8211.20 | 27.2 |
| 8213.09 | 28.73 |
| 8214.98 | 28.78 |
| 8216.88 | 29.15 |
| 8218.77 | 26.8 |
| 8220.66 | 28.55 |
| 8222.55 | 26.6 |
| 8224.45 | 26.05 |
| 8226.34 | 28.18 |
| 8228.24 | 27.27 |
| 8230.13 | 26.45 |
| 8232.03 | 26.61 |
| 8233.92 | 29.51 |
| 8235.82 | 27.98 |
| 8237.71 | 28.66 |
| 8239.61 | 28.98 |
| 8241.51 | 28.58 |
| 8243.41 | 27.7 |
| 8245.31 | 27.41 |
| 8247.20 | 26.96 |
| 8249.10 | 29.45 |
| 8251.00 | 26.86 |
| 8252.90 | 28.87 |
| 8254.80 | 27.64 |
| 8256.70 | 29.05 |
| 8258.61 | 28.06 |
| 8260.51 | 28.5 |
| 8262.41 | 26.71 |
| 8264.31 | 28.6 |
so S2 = 25.83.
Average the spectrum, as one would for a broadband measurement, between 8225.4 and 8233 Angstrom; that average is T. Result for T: 27.1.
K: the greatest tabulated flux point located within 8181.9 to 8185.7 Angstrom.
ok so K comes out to 28.21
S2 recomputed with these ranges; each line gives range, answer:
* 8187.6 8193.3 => 28.27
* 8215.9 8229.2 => 29.15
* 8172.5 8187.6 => 31.04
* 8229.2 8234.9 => 29.51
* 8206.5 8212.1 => 27.2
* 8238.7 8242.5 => 28.98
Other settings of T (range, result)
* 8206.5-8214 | 26.8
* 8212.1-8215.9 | 28.8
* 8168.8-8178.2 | 29.8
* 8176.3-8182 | 28.6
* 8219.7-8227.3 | 27.3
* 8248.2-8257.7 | 28.3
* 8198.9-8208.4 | 25.6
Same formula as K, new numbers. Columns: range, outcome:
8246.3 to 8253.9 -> 29.45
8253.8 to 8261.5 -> 29.05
